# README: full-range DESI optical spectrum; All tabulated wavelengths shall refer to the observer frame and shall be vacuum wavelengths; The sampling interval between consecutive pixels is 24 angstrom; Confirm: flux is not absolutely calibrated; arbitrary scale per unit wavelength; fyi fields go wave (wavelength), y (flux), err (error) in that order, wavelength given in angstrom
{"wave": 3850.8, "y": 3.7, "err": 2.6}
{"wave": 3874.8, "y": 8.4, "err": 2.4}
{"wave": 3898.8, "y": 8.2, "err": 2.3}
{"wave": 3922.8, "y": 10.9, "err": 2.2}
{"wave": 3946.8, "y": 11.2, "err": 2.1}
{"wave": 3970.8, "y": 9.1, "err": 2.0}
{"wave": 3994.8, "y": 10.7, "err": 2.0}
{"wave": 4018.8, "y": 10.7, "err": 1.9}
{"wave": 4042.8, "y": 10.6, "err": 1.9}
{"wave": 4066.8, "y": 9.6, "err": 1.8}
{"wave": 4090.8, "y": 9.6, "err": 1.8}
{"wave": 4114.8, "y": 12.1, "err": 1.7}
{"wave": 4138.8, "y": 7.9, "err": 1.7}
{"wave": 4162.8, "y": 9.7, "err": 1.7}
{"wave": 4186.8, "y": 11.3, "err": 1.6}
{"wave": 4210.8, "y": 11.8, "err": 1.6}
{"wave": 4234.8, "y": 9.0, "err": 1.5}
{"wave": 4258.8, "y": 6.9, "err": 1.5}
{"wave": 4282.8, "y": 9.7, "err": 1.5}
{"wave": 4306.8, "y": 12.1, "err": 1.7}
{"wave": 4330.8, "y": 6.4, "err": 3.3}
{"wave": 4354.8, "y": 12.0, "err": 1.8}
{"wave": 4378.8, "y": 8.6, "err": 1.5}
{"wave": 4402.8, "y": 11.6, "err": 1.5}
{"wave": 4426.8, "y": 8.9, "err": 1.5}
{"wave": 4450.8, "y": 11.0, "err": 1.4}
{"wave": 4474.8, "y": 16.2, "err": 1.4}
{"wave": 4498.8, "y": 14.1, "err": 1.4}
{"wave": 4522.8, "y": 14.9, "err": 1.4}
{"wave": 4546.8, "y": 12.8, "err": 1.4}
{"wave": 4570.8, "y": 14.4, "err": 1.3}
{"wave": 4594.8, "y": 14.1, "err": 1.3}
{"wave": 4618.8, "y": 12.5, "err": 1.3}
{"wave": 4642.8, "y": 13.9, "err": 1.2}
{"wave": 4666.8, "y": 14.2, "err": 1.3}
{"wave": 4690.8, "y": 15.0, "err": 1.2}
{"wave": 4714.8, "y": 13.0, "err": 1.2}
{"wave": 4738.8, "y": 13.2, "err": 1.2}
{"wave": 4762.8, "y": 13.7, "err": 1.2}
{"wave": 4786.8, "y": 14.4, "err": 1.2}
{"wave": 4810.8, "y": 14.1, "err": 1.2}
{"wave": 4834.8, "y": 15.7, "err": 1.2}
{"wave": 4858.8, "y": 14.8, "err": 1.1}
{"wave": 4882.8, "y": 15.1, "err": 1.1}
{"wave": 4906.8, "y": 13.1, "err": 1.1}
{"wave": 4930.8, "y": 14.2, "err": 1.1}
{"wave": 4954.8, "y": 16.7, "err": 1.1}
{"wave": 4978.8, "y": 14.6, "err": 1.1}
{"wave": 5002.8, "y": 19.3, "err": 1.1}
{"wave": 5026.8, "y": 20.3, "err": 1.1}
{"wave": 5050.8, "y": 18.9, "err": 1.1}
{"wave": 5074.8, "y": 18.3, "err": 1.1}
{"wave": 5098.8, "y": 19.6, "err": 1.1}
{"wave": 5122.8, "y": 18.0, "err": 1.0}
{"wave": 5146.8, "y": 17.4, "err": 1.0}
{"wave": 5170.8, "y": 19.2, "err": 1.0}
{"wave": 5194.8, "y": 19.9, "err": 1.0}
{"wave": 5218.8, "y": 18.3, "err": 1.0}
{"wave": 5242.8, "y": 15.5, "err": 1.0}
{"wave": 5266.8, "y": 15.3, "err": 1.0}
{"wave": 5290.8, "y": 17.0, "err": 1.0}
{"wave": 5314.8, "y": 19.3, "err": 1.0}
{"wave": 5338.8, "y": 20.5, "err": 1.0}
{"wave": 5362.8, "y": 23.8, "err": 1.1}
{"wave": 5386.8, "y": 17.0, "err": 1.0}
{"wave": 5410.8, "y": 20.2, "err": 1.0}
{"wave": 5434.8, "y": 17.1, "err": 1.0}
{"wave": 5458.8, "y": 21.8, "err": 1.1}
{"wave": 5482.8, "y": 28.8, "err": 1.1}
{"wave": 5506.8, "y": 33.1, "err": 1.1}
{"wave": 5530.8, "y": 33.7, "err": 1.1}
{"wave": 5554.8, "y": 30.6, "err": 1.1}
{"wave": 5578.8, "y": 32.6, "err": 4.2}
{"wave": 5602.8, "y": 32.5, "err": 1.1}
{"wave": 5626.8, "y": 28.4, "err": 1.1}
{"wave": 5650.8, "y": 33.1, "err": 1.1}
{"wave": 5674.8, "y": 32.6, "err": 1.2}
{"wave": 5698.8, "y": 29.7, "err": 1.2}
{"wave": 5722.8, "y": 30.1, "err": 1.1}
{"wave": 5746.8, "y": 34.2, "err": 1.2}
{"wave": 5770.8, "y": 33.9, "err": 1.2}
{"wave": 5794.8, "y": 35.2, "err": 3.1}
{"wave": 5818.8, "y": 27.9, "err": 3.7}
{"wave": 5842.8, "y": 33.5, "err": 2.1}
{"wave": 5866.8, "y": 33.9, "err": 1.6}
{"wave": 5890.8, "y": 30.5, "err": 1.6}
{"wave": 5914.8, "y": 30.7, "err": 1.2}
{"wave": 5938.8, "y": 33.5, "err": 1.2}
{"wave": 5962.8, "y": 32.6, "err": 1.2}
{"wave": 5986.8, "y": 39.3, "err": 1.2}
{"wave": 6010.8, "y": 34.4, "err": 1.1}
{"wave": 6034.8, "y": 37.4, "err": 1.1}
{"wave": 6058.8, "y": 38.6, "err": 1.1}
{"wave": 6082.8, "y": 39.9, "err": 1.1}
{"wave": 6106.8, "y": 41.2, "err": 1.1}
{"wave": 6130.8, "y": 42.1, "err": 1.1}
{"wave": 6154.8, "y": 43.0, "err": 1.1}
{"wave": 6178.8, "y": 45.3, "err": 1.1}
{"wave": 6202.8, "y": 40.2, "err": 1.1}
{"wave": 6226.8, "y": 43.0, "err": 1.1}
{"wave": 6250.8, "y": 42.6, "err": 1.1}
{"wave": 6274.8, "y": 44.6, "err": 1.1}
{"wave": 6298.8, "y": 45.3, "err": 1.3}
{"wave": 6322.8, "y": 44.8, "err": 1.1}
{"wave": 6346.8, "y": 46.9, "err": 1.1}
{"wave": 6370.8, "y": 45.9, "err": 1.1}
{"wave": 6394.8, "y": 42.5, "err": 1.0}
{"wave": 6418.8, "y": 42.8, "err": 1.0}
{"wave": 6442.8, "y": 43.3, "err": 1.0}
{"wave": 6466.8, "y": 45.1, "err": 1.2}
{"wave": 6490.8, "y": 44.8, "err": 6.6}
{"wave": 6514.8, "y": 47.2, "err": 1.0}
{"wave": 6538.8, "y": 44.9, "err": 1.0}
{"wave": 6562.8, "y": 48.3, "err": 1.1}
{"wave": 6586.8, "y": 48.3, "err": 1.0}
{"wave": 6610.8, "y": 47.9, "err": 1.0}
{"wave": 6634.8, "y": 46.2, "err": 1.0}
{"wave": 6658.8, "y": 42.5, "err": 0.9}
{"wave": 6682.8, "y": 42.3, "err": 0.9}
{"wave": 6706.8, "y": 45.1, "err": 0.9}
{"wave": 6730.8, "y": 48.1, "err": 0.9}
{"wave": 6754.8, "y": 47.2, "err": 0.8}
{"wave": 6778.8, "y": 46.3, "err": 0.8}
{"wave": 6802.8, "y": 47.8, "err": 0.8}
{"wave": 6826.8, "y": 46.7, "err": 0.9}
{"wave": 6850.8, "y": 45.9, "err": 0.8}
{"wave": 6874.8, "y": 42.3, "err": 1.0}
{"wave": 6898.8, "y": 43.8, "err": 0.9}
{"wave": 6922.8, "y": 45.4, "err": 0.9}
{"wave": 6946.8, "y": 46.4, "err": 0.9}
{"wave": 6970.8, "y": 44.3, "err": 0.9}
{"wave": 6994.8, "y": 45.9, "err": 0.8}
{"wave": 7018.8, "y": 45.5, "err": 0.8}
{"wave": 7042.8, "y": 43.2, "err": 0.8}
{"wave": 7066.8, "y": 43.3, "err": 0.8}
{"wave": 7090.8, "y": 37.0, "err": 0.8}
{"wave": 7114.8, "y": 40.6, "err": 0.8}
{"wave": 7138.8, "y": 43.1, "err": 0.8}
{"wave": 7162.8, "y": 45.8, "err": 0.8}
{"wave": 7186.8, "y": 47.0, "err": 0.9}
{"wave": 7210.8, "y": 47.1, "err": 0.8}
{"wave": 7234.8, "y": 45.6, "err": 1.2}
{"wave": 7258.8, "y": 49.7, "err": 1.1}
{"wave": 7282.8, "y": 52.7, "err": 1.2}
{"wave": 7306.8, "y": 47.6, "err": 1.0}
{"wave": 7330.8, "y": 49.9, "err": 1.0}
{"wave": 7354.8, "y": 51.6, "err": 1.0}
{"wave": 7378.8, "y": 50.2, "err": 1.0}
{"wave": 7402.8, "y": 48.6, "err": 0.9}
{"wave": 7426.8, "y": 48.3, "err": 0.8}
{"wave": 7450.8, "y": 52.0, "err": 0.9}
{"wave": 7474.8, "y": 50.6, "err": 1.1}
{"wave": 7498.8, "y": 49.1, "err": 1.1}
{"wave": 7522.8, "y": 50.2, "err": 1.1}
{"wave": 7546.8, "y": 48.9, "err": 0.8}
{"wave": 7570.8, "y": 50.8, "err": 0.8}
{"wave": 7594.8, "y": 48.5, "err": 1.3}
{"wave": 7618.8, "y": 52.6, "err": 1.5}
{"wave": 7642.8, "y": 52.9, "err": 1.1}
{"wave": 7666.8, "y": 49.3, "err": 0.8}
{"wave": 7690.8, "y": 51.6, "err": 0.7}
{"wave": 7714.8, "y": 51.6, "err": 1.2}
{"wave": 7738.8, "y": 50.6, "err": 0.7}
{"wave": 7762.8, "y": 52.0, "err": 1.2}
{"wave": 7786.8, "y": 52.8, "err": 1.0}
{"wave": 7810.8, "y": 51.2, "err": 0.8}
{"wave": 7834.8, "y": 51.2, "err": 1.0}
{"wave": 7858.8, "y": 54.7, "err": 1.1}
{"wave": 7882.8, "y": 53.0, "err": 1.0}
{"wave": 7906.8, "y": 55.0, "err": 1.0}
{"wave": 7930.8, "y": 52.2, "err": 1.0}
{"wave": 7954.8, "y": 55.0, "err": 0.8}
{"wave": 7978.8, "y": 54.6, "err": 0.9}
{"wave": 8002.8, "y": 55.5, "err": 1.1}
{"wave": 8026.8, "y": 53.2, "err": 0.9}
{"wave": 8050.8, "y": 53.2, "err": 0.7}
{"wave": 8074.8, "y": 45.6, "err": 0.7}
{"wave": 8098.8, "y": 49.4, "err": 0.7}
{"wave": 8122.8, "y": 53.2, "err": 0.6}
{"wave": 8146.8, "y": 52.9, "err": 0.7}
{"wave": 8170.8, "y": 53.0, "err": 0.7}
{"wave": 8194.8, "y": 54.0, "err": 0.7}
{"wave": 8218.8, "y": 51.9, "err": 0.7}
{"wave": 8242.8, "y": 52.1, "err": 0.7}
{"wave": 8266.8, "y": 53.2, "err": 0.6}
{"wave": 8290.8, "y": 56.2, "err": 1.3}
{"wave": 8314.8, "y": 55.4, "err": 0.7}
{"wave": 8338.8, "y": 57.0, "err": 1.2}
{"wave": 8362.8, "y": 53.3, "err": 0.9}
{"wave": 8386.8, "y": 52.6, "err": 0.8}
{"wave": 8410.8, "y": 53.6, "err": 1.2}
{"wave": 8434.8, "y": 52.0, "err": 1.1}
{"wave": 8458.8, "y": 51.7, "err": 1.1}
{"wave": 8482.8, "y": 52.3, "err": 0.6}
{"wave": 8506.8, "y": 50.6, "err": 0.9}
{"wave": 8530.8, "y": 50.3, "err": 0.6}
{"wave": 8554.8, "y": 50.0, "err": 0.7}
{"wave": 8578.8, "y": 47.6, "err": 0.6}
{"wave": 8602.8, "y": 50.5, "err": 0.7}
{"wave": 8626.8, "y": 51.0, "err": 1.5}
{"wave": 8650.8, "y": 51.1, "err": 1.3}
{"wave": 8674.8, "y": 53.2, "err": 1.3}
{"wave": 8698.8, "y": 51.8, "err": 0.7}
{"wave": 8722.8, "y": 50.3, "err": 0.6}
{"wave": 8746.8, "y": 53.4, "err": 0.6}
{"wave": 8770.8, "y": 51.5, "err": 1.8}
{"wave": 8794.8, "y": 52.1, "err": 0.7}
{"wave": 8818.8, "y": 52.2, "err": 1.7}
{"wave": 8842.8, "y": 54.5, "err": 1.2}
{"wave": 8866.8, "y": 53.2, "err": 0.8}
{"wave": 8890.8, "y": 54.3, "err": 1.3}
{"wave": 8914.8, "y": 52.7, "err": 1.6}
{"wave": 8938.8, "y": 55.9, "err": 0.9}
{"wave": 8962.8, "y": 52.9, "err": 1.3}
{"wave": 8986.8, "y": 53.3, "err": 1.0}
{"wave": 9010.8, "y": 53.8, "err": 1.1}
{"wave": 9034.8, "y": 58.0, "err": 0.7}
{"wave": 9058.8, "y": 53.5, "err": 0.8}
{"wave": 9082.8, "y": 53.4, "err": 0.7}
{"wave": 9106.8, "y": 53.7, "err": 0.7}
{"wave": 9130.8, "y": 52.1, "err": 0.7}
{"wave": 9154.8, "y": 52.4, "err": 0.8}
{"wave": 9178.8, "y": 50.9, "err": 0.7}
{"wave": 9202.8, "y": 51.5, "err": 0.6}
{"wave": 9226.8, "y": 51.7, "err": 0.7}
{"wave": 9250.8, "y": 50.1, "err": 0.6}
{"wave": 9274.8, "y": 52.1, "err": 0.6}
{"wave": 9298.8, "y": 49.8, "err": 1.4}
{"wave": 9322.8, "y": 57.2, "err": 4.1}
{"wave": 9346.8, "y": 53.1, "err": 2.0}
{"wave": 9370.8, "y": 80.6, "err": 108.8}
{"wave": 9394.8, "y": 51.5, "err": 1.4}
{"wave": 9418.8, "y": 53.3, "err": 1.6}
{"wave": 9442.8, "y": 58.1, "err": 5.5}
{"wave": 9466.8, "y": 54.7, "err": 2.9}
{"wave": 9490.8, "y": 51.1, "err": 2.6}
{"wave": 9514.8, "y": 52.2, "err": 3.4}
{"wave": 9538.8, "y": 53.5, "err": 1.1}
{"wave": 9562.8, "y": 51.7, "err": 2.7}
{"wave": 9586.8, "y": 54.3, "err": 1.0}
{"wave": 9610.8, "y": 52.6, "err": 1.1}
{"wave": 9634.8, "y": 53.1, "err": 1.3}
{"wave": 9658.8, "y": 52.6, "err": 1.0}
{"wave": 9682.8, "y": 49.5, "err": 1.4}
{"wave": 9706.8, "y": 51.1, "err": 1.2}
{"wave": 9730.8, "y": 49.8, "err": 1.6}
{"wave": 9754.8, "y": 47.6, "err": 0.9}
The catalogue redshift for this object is 0.371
